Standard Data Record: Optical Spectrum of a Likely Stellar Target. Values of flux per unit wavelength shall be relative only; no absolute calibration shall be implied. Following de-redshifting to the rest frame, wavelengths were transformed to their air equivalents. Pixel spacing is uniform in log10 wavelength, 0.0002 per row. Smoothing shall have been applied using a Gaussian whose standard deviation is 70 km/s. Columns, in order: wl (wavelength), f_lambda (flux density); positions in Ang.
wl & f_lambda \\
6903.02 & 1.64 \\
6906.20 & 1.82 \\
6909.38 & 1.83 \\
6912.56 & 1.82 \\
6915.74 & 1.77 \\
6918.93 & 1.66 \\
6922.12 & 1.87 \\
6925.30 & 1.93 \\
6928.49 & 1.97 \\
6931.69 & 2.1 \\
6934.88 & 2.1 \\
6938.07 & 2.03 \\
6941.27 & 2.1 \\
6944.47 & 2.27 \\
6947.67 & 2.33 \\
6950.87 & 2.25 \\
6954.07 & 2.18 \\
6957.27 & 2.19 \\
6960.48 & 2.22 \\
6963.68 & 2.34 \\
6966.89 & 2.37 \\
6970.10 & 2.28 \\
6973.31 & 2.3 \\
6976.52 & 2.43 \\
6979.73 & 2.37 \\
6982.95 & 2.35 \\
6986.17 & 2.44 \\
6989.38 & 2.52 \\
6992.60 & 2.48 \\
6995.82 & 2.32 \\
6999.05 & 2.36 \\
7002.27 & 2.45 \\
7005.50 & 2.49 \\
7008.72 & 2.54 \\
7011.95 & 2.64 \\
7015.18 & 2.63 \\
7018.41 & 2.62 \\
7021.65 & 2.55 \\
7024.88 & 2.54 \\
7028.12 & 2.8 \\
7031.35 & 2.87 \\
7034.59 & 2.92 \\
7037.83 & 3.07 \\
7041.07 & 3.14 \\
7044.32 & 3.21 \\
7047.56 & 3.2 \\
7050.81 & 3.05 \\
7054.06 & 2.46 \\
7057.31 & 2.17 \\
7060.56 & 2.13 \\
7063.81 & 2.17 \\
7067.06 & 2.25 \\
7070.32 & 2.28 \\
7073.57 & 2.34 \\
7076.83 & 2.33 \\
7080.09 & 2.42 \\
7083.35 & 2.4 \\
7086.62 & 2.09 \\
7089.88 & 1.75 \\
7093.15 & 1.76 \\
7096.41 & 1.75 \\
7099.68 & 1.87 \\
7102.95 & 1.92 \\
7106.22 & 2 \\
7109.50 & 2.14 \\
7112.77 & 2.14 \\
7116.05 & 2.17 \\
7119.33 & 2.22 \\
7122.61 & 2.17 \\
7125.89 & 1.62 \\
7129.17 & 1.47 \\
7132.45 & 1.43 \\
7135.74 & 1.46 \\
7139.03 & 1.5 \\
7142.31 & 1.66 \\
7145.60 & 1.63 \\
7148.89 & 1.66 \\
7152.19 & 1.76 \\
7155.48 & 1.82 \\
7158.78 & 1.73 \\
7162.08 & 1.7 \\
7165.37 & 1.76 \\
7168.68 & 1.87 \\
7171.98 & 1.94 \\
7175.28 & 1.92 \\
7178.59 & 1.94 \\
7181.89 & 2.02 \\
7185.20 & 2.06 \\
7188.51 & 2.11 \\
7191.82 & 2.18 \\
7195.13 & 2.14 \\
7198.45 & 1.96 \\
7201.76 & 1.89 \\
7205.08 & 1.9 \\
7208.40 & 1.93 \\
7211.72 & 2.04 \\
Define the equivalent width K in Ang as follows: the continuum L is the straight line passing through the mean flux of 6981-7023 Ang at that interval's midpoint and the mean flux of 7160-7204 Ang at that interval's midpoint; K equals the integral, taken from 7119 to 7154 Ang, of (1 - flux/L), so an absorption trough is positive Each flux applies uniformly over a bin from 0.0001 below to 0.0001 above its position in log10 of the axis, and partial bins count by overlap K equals 7.1 Ang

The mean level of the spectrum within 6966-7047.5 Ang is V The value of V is 2.6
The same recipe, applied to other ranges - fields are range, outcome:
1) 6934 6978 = 2.24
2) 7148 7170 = 1.76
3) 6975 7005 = 2.42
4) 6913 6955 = 2.03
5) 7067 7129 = 2.07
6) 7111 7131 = 1.96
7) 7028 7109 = 2.4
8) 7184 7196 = 2.12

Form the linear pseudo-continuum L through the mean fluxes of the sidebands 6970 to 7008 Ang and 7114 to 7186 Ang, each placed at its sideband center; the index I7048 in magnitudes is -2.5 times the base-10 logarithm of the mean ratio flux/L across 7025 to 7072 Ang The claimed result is -0.23 mag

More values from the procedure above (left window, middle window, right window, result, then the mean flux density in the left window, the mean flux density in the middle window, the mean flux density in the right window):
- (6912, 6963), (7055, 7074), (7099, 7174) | -0.172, 2.06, 2.23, 1.81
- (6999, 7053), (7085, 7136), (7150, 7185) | 0.181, 2.78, 1.88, 1.85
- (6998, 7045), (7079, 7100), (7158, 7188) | 0.174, 2.72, 2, 1.9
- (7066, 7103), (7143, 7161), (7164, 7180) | 0.131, 2.1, 1.72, 1.89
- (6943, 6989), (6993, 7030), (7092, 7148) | -0.173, 2.31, 2.54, 1.82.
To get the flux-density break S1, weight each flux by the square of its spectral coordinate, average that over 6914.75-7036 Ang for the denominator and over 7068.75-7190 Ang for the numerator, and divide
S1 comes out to 0.9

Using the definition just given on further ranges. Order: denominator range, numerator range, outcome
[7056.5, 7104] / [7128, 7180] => 0.83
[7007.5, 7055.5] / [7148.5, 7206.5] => 0.71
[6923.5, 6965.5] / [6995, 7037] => 1.24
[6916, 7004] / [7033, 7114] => 1.09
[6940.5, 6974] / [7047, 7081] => 1.10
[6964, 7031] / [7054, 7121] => 0.88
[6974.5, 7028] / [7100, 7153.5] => 0.75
